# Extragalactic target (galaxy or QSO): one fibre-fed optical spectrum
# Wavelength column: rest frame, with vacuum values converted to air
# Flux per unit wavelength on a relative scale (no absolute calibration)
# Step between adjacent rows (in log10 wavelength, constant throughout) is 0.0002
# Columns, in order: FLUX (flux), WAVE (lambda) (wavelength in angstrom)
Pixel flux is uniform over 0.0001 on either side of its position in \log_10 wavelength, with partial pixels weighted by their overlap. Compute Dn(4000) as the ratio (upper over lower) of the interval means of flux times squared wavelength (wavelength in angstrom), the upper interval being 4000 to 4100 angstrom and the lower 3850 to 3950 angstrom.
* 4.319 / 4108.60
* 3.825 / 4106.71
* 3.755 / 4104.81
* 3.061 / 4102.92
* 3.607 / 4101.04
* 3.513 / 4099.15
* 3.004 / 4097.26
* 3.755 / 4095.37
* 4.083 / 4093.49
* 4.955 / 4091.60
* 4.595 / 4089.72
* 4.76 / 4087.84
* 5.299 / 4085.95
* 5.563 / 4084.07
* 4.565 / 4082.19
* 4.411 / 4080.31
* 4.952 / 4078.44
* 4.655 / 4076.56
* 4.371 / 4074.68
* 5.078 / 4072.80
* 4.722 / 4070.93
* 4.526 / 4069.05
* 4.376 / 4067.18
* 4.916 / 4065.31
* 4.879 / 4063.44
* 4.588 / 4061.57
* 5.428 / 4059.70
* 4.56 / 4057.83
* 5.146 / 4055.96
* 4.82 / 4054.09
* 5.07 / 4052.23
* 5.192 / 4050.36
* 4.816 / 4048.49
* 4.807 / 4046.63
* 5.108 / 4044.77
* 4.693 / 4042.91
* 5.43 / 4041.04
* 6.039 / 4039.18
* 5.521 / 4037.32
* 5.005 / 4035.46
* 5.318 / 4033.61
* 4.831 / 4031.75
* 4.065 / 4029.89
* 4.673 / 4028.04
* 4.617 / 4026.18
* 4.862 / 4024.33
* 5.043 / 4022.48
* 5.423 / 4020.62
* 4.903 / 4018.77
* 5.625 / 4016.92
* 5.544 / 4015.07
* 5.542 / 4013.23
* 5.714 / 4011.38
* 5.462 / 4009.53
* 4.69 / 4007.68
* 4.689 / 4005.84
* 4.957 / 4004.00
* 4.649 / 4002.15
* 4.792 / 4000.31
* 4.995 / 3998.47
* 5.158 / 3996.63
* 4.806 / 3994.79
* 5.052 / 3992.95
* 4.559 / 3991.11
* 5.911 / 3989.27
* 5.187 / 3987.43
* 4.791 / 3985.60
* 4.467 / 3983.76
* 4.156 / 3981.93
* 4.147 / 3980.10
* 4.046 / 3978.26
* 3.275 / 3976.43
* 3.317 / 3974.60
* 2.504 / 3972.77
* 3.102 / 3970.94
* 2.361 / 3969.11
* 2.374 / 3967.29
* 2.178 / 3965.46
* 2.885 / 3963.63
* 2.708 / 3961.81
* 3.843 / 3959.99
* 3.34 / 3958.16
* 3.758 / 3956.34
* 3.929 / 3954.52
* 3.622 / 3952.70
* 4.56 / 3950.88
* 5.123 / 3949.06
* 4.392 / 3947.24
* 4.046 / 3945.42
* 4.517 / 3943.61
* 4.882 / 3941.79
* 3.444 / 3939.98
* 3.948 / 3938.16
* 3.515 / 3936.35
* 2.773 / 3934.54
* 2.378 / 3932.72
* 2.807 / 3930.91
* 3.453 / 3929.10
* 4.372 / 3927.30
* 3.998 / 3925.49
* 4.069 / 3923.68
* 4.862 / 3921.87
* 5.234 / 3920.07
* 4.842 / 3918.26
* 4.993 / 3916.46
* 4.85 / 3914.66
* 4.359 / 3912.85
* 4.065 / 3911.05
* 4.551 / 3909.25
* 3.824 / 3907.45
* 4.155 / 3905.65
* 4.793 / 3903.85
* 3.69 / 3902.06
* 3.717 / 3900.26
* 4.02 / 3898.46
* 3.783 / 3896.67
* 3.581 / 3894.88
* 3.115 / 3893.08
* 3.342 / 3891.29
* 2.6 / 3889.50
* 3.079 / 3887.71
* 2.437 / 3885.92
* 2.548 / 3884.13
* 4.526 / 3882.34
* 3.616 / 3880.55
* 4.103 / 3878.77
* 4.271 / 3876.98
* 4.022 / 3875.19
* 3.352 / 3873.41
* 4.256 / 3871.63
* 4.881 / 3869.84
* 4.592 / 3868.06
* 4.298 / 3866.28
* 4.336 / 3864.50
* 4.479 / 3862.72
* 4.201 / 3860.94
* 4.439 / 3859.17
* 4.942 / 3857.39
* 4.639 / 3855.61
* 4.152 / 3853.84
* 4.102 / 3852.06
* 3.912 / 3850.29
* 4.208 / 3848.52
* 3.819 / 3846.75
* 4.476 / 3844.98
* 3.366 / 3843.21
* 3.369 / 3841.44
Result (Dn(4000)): 1.30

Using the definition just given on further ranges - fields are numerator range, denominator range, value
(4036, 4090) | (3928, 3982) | 1.48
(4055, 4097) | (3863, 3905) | 1.37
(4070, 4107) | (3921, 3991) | 1.23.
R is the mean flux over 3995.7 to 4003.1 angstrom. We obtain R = 4.9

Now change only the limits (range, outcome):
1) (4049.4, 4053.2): 5.12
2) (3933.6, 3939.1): 3.4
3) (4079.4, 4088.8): 4.92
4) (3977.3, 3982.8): 4.11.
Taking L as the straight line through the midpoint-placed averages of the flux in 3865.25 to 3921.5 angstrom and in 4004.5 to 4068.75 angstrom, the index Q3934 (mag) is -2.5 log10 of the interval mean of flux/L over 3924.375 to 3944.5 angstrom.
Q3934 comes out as 0.177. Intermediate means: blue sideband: 3.99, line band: 3.65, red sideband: 5.04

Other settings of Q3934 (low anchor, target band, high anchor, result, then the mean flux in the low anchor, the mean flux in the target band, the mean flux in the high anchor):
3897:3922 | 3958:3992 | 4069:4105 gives 0.20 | 4.4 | 3.65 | 4.37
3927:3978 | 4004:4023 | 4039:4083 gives -0.23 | 3.48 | 5.25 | 4.86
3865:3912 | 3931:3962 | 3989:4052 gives 0.15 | 3.82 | 3.81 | 5.06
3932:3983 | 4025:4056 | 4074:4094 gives -0.15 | 3.55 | 5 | 4.76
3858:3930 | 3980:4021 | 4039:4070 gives -0.09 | 4.05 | 5.02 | 4.94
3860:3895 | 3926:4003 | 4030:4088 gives 0.12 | 3.79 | 3.91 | 4.94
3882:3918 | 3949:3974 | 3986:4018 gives 0.38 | 3.81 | 3.24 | 5.13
